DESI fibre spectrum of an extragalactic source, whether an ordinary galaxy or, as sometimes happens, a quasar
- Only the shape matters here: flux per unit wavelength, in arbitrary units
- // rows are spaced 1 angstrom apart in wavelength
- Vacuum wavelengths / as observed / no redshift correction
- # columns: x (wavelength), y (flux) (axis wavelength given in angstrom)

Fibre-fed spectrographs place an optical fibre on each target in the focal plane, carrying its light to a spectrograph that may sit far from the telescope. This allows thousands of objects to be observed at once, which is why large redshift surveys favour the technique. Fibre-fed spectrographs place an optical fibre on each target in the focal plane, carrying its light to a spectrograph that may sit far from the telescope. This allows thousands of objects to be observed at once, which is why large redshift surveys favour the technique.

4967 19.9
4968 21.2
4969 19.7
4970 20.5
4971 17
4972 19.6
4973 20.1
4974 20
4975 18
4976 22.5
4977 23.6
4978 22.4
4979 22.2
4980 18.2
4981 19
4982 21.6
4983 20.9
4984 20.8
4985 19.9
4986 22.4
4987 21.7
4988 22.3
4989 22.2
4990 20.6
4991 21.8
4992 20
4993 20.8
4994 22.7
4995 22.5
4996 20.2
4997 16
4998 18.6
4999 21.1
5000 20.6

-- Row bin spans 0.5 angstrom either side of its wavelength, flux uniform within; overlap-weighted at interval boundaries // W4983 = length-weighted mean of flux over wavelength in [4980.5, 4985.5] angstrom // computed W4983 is 20.4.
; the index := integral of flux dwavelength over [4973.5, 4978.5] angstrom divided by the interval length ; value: 21.3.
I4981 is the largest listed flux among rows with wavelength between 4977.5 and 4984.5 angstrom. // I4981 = 22.4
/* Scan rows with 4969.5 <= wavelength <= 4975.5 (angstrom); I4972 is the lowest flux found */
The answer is 17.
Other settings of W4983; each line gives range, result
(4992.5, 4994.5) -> 21.8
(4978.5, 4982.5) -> 20.2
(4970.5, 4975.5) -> 18.9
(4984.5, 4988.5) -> 21.6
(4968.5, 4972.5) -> 19.2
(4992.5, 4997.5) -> 20.4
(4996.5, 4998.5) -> 17.3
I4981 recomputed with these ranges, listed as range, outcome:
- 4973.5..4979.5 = 23.6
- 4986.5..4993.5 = 22.3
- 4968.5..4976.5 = 22.5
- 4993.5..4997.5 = 22.7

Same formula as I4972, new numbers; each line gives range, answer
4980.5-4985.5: 19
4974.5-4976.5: 18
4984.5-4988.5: 19.9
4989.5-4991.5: 20.6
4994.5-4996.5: 20.2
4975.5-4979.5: 22.2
